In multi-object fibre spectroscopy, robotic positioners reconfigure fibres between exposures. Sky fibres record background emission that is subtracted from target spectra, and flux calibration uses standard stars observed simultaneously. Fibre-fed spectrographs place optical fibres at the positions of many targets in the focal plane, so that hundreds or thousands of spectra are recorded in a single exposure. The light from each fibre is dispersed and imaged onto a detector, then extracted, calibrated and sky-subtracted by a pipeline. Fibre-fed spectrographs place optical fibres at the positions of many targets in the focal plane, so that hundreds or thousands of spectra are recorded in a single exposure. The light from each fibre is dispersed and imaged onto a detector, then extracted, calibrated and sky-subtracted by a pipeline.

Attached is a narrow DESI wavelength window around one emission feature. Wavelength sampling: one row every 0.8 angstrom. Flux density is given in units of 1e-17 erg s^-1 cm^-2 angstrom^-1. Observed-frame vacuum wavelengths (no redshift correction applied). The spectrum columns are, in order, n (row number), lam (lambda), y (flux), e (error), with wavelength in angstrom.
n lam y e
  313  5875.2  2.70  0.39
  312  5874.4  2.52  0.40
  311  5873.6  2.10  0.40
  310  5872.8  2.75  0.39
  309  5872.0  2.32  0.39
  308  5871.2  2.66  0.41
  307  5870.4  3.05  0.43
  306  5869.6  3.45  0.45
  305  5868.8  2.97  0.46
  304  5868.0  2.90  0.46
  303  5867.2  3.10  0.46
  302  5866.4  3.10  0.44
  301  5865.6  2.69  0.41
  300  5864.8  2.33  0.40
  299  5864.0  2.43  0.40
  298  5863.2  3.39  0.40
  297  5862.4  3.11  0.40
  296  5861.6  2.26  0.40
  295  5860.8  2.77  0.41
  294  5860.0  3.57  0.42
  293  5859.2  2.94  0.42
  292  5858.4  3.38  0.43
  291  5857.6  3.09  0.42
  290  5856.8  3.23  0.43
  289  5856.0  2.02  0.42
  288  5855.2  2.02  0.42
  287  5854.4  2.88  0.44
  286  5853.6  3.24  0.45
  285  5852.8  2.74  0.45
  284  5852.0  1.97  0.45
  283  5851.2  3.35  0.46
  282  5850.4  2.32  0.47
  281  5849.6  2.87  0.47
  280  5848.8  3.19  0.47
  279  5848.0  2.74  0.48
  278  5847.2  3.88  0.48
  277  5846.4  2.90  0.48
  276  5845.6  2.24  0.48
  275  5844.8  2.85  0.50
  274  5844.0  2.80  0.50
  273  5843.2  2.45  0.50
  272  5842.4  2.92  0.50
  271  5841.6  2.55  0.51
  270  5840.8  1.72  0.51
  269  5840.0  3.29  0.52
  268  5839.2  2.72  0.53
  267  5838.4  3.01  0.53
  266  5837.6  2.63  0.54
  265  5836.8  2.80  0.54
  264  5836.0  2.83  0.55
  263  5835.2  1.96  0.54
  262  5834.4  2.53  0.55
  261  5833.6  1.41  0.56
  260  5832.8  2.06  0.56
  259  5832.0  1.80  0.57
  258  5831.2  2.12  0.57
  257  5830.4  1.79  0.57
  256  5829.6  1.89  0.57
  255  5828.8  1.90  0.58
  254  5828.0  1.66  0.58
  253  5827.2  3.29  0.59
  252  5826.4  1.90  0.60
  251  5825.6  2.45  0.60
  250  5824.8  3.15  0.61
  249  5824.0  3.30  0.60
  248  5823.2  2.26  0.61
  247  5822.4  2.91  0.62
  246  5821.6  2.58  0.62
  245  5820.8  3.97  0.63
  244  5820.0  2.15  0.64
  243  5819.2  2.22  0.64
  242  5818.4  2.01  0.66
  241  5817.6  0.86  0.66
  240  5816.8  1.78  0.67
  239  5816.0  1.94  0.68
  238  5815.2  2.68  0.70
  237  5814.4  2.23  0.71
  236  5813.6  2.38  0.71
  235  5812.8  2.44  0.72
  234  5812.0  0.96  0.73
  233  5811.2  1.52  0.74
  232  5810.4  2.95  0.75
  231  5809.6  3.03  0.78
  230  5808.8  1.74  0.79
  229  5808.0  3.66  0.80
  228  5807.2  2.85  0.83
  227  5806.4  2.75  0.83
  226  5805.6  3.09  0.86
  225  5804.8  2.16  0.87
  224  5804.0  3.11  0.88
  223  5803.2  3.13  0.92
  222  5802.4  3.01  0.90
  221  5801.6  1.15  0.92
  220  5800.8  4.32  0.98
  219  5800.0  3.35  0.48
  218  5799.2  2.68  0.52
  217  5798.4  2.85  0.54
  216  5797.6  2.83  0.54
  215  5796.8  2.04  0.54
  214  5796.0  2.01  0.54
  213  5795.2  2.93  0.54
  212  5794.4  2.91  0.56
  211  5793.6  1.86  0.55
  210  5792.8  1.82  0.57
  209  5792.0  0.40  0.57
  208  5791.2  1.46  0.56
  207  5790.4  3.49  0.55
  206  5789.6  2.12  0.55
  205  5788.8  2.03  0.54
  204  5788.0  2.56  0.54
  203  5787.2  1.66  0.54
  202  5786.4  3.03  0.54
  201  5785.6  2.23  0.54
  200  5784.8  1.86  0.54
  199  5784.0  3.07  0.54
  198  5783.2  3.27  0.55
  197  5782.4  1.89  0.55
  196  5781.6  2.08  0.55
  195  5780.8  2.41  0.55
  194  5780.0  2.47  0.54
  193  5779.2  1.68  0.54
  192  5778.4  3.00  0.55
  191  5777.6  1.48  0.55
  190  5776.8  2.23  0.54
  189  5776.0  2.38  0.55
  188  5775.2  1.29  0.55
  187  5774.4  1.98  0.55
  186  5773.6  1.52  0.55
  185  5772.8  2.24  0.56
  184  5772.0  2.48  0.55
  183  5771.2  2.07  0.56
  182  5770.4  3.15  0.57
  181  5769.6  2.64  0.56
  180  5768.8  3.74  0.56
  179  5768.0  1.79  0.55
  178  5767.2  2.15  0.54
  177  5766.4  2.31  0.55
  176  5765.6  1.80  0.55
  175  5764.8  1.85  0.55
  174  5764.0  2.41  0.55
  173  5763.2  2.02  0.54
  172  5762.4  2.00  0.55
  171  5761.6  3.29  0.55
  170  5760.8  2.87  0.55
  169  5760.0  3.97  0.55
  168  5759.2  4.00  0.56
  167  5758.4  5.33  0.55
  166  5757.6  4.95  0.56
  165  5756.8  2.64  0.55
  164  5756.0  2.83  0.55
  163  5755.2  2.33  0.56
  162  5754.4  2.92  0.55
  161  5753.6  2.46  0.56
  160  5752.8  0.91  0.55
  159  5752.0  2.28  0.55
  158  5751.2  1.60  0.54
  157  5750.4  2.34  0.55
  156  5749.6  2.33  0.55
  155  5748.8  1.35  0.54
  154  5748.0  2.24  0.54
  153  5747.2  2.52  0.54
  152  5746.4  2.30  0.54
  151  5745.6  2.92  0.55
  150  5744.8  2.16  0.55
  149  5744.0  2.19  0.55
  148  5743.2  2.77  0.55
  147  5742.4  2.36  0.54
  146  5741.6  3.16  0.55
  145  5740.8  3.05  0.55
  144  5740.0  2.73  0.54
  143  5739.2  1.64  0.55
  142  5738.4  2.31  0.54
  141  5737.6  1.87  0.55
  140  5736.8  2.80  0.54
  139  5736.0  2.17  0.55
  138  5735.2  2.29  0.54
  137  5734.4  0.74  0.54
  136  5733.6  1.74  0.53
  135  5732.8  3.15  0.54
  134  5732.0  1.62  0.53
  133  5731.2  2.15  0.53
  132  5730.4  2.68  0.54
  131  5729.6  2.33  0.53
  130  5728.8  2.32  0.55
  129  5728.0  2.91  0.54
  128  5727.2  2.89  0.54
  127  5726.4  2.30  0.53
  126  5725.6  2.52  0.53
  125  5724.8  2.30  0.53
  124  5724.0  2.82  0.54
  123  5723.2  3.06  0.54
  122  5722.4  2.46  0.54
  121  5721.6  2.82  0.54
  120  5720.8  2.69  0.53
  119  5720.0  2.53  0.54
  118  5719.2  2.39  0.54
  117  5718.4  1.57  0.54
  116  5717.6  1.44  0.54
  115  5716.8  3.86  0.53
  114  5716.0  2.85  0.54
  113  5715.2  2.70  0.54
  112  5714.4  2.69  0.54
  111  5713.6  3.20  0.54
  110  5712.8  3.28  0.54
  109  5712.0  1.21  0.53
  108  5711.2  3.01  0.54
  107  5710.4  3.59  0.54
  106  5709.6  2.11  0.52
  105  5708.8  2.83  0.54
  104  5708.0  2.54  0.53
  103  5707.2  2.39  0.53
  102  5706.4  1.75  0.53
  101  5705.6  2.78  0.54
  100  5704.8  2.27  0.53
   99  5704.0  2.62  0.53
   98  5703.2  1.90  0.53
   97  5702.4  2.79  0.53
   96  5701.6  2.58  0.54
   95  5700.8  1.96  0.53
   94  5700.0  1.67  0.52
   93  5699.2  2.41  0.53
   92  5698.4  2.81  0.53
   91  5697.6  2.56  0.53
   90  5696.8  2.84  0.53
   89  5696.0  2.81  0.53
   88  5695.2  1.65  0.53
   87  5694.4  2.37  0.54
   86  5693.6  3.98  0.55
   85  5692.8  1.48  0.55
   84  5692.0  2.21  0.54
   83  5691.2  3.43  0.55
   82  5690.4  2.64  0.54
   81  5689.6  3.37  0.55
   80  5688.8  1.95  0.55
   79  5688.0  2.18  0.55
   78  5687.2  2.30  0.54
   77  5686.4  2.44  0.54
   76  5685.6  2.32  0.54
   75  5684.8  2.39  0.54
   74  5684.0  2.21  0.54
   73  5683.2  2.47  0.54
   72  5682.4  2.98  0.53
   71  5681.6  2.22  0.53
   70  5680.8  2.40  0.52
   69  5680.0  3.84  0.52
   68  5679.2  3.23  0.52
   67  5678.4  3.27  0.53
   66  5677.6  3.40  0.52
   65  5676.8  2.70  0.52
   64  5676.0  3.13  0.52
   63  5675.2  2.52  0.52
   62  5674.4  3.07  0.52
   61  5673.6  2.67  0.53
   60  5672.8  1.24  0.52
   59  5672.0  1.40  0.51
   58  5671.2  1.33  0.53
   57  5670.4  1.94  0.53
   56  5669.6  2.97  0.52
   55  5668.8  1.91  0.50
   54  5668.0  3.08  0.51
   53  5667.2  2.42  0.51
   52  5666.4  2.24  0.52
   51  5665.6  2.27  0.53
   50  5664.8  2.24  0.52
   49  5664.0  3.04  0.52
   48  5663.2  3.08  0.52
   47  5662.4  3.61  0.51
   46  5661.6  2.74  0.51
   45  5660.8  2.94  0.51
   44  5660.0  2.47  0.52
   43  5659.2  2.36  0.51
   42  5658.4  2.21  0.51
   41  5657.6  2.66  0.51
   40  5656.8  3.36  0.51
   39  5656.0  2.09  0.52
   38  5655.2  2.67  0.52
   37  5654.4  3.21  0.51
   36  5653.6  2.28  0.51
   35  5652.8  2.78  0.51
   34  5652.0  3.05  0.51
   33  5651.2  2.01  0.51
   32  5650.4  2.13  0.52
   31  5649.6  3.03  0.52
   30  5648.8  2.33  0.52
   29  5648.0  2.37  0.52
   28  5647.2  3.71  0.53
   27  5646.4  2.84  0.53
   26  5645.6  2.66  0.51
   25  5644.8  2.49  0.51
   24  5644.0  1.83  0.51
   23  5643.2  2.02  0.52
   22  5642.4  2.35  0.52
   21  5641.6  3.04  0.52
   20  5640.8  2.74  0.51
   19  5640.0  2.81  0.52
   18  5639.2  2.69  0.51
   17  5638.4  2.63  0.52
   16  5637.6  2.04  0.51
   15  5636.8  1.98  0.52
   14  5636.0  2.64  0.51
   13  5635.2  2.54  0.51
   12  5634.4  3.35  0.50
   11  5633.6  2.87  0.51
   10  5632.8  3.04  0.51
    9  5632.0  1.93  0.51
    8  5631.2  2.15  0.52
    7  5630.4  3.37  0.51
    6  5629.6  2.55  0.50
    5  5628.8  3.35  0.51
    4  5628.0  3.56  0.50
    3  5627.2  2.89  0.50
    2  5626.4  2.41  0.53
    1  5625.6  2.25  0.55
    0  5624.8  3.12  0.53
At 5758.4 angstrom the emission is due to H-beta 4861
